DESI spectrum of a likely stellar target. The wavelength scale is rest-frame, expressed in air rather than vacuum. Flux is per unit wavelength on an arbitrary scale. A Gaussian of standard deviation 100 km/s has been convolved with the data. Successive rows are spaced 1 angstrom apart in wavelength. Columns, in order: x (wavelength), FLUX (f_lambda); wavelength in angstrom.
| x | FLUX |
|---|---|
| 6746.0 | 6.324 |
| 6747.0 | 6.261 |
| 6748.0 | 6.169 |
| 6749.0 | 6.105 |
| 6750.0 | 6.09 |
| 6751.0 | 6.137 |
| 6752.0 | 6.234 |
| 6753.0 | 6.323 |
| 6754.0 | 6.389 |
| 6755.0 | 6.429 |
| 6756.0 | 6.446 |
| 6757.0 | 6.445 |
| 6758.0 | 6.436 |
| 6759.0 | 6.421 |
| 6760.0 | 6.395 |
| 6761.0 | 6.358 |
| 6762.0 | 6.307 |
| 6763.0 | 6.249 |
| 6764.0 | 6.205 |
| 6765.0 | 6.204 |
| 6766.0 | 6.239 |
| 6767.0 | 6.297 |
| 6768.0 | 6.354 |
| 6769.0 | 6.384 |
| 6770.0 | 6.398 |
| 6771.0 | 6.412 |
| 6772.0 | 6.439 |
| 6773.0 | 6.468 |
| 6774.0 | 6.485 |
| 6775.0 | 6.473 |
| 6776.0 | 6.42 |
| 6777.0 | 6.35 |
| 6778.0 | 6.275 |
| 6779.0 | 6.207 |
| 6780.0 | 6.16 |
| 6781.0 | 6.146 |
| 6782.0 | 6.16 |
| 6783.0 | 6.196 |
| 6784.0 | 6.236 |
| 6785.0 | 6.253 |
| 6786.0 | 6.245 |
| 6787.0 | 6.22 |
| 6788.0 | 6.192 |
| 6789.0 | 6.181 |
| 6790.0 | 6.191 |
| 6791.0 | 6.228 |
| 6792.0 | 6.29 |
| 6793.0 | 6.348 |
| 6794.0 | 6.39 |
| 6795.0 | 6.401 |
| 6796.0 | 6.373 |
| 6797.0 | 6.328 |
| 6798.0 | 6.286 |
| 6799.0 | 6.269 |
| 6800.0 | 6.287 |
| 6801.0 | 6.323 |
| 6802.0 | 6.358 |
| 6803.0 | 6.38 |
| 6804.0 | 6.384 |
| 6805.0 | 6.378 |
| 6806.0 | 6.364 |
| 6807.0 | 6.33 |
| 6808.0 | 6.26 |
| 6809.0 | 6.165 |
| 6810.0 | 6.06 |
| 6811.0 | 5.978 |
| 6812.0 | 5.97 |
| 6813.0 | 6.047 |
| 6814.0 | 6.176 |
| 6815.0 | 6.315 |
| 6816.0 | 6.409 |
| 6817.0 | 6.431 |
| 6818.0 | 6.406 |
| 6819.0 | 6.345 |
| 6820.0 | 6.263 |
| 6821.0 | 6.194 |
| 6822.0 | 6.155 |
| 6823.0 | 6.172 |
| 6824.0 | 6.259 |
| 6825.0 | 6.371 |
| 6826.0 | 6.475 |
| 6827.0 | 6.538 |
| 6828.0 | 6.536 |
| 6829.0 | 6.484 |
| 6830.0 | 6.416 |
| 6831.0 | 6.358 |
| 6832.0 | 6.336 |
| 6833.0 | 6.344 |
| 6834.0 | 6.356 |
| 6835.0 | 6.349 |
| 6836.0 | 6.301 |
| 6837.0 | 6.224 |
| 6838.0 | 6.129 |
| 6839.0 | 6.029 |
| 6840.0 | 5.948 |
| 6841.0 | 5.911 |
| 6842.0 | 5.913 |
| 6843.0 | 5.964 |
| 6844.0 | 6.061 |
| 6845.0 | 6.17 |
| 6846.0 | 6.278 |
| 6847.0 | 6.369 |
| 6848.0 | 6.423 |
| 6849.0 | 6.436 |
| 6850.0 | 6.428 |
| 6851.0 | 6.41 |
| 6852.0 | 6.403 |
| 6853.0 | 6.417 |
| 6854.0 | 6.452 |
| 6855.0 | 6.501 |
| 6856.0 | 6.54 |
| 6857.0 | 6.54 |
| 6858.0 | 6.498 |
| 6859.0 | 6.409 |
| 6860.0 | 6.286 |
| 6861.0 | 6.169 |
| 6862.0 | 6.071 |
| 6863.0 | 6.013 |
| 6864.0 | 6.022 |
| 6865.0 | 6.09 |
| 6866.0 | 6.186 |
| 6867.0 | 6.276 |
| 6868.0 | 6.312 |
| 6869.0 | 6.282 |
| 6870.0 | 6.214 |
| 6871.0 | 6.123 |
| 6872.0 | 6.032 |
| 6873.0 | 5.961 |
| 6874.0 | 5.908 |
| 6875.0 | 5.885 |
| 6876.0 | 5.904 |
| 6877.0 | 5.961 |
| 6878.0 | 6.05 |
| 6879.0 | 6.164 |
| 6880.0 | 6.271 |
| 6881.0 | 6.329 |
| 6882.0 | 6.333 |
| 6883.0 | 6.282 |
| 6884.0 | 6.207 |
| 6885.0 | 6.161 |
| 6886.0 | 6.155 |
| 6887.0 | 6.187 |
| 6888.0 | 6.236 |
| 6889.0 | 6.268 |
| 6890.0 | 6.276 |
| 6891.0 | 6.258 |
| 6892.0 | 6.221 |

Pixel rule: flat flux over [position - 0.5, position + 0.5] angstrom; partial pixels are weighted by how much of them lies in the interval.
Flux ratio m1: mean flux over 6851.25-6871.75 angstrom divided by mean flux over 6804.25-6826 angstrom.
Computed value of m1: 1.01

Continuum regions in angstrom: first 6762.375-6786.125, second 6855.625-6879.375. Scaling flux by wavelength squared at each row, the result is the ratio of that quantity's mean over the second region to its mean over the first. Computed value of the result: 1.00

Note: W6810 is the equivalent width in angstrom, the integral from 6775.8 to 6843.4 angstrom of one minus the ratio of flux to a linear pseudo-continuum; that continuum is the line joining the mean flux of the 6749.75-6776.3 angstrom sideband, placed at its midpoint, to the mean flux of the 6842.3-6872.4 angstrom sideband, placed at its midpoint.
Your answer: 0.6 angstrom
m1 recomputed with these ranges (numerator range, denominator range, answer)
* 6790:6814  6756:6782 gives 0.99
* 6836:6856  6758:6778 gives 0.98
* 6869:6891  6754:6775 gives 0.96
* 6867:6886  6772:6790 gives 0.98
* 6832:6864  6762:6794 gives 1.00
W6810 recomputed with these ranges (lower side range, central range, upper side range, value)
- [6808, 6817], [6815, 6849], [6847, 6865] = -0.16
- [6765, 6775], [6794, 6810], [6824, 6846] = -0.01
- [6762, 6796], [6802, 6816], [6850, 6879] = 0.09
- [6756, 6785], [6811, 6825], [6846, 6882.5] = 0.10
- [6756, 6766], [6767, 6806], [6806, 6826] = -0.14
